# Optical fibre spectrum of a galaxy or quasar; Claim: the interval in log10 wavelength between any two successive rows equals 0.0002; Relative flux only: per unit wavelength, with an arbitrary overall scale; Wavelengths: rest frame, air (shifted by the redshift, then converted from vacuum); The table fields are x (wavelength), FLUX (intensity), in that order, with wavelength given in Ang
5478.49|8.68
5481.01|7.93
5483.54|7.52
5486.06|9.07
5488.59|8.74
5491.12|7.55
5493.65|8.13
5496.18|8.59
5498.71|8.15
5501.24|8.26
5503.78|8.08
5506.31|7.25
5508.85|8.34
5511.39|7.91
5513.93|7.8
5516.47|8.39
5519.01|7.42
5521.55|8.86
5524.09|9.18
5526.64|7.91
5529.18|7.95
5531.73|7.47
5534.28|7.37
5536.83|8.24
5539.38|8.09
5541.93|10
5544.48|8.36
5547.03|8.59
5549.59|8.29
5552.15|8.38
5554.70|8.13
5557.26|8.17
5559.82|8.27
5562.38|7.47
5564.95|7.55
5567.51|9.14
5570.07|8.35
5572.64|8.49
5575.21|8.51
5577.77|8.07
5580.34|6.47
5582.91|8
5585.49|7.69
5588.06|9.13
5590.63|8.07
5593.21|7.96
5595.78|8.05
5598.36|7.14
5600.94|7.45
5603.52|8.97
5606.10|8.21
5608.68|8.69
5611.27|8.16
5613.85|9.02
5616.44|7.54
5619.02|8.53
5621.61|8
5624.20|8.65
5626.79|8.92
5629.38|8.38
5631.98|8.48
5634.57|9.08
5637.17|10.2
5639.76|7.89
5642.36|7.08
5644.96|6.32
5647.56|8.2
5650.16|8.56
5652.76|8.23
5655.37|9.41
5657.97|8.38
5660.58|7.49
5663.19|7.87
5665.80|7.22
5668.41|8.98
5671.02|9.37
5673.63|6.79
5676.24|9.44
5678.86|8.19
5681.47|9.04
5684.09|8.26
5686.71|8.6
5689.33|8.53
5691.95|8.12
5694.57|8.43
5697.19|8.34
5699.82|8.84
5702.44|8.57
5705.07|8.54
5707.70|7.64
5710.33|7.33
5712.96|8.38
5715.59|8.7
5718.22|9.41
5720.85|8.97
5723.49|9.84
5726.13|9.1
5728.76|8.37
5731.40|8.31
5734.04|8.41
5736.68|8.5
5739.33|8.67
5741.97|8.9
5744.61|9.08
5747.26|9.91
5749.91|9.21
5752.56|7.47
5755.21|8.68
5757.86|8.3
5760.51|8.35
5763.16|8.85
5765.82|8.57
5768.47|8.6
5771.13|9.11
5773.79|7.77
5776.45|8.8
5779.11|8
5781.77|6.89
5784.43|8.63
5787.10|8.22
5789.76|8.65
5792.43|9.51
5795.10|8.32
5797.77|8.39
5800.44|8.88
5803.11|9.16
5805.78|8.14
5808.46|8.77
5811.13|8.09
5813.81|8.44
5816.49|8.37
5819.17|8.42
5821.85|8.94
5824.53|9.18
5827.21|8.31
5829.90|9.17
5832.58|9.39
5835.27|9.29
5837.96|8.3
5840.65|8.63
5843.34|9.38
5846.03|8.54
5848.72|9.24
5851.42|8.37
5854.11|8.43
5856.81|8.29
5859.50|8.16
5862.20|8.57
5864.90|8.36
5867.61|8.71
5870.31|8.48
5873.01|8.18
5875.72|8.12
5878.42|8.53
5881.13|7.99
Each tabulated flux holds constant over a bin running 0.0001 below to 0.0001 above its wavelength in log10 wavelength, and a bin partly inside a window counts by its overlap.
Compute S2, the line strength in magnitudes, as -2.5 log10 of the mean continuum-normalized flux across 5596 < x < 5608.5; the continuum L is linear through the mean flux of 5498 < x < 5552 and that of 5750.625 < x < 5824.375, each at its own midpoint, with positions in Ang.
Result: 0.034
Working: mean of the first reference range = 8.19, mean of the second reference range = 8.47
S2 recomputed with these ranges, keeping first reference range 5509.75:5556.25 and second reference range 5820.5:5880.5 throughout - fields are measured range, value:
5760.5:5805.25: 0.007 mag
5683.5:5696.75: 0.007 mag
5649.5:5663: 0.006 mag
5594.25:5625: 0.020 mag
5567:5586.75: 0.033 mag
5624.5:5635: -0.040 mag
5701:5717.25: 0.032 mag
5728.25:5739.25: 0.010 mag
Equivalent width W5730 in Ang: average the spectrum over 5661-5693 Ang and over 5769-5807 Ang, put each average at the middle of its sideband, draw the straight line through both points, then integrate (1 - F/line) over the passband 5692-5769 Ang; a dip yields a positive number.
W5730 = -2.00 Ang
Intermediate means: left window 8.35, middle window 8.62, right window 8.47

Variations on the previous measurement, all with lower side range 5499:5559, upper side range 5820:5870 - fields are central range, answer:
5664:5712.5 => 0.7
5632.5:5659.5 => 0.2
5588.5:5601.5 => 0.7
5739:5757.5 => -0.6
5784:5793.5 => -0.1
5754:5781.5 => 0.5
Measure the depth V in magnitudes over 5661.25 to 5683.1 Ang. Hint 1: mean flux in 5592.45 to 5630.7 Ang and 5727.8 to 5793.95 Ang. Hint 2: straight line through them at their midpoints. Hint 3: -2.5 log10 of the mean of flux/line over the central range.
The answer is 0.00 mag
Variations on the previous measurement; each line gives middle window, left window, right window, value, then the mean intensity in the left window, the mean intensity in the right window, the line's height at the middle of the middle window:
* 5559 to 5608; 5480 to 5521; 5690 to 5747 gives 0.03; 8.08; 8.62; 8.29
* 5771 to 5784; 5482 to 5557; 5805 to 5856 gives 0.07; 8.21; 8.71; 8.62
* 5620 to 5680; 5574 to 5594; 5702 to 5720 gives -0.02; 7.99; 8.37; 8.19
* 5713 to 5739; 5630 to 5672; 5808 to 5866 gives -0.05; 8.29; 8.67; 8.44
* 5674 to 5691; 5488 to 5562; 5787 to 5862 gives -0.01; 8.19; 8.68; 8.45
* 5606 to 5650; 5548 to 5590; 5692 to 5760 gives 0.00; 8.13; 8.62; 8.32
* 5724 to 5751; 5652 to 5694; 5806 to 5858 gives -0.05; 8.37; 8.7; 8.51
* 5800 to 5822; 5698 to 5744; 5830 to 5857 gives 0.03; 8.62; 8.82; 8.77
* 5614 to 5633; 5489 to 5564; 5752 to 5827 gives -0.01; 8.16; 8.49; 8.28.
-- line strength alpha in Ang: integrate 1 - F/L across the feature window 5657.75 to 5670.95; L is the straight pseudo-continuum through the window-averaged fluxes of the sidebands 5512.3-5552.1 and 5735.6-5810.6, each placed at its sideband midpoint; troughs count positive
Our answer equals 0.55 Ang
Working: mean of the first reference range 8.26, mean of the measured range 8.08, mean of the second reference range 8.58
